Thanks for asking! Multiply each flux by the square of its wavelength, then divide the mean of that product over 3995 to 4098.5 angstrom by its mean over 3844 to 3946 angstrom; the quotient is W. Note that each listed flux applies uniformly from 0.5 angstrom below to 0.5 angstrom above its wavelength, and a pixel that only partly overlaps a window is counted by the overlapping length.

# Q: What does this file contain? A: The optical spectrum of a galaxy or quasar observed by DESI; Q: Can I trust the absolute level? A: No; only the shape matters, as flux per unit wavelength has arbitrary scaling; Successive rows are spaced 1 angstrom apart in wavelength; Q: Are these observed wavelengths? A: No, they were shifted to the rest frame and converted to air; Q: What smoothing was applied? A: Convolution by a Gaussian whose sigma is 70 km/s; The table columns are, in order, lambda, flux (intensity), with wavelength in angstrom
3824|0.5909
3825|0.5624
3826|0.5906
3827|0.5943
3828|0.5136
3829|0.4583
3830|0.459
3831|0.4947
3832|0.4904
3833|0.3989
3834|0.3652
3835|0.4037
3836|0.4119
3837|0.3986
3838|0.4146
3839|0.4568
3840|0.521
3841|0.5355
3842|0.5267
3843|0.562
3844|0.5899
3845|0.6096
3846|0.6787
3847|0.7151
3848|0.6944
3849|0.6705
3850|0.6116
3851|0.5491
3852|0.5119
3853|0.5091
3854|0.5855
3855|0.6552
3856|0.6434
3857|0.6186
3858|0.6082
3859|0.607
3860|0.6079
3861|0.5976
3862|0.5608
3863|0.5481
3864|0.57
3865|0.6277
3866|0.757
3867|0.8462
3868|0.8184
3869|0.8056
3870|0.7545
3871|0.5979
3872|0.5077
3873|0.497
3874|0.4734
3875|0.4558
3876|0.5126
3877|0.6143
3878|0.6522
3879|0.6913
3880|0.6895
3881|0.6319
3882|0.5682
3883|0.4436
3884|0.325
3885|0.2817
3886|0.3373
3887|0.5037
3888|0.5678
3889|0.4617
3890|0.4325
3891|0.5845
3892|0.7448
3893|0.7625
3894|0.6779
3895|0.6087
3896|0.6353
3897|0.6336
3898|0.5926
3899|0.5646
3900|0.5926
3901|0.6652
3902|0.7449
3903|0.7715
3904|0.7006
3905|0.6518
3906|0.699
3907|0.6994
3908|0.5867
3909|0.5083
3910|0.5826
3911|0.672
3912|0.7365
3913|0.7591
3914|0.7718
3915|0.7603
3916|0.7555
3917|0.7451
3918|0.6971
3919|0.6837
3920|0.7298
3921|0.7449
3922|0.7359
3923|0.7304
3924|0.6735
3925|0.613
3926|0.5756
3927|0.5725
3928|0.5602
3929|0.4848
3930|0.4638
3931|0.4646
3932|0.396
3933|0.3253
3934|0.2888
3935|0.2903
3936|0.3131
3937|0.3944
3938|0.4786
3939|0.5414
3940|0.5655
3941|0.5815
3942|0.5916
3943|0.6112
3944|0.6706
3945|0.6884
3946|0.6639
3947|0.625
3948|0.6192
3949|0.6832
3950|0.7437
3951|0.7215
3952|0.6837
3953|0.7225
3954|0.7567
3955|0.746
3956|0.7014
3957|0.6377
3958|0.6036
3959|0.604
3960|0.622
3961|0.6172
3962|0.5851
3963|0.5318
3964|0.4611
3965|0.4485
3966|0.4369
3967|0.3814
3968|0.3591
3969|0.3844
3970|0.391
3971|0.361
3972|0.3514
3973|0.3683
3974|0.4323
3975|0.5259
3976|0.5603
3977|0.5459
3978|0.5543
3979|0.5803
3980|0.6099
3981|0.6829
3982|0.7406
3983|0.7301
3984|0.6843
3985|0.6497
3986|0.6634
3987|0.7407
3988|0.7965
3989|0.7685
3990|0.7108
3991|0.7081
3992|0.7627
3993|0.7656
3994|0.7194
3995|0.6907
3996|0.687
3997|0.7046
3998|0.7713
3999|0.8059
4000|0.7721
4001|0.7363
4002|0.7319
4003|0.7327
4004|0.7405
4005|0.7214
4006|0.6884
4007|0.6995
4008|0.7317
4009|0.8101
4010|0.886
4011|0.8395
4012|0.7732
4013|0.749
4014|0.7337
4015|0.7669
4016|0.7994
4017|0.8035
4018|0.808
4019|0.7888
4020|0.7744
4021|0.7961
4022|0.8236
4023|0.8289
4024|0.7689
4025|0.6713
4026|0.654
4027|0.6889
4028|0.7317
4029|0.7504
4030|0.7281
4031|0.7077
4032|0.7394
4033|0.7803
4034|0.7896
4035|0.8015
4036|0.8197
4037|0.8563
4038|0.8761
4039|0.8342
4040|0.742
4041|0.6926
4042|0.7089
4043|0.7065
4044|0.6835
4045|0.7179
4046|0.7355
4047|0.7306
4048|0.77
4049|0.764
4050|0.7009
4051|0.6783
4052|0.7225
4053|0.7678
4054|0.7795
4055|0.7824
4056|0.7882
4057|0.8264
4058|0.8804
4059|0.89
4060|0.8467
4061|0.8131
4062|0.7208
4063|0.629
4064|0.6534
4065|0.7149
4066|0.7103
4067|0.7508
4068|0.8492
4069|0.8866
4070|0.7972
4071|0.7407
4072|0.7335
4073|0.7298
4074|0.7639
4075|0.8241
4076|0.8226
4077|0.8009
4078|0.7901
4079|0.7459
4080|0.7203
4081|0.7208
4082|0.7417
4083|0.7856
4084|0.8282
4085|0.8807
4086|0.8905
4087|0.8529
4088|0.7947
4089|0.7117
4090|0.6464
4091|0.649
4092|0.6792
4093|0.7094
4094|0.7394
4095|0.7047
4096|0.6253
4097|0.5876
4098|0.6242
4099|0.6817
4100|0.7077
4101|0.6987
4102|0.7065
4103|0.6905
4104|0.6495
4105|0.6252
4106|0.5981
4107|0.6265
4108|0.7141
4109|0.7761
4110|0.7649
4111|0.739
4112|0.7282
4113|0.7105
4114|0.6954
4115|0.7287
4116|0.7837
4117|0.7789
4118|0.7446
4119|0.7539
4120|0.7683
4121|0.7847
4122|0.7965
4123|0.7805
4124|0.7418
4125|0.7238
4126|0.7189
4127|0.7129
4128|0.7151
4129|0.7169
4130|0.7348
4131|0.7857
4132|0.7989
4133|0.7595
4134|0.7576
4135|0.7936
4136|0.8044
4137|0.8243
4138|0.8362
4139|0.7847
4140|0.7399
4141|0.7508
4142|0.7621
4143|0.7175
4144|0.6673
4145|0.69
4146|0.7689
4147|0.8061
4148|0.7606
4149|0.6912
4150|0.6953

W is 1.36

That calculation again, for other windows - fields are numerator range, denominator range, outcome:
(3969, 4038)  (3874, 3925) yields 1.19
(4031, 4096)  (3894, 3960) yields 1.31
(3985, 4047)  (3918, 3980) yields 1.40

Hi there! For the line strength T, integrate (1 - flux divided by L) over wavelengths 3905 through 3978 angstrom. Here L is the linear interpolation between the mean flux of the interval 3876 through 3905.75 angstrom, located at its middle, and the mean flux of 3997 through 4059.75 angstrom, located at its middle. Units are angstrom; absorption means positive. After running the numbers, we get 8.1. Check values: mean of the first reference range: 0.59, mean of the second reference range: 0.764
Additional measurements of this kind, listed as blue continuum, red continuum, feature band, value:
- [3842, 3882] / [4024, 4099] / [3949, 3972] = 4.0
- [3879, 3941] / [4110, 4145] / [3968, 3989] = 2.4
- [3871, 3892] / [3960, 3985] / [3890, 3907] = -4.6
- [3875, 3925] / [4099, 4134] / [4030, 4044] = -1.6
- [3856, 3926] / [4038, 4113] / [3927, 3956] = 4.3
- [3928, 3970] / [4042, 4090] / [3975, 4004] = -3.4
